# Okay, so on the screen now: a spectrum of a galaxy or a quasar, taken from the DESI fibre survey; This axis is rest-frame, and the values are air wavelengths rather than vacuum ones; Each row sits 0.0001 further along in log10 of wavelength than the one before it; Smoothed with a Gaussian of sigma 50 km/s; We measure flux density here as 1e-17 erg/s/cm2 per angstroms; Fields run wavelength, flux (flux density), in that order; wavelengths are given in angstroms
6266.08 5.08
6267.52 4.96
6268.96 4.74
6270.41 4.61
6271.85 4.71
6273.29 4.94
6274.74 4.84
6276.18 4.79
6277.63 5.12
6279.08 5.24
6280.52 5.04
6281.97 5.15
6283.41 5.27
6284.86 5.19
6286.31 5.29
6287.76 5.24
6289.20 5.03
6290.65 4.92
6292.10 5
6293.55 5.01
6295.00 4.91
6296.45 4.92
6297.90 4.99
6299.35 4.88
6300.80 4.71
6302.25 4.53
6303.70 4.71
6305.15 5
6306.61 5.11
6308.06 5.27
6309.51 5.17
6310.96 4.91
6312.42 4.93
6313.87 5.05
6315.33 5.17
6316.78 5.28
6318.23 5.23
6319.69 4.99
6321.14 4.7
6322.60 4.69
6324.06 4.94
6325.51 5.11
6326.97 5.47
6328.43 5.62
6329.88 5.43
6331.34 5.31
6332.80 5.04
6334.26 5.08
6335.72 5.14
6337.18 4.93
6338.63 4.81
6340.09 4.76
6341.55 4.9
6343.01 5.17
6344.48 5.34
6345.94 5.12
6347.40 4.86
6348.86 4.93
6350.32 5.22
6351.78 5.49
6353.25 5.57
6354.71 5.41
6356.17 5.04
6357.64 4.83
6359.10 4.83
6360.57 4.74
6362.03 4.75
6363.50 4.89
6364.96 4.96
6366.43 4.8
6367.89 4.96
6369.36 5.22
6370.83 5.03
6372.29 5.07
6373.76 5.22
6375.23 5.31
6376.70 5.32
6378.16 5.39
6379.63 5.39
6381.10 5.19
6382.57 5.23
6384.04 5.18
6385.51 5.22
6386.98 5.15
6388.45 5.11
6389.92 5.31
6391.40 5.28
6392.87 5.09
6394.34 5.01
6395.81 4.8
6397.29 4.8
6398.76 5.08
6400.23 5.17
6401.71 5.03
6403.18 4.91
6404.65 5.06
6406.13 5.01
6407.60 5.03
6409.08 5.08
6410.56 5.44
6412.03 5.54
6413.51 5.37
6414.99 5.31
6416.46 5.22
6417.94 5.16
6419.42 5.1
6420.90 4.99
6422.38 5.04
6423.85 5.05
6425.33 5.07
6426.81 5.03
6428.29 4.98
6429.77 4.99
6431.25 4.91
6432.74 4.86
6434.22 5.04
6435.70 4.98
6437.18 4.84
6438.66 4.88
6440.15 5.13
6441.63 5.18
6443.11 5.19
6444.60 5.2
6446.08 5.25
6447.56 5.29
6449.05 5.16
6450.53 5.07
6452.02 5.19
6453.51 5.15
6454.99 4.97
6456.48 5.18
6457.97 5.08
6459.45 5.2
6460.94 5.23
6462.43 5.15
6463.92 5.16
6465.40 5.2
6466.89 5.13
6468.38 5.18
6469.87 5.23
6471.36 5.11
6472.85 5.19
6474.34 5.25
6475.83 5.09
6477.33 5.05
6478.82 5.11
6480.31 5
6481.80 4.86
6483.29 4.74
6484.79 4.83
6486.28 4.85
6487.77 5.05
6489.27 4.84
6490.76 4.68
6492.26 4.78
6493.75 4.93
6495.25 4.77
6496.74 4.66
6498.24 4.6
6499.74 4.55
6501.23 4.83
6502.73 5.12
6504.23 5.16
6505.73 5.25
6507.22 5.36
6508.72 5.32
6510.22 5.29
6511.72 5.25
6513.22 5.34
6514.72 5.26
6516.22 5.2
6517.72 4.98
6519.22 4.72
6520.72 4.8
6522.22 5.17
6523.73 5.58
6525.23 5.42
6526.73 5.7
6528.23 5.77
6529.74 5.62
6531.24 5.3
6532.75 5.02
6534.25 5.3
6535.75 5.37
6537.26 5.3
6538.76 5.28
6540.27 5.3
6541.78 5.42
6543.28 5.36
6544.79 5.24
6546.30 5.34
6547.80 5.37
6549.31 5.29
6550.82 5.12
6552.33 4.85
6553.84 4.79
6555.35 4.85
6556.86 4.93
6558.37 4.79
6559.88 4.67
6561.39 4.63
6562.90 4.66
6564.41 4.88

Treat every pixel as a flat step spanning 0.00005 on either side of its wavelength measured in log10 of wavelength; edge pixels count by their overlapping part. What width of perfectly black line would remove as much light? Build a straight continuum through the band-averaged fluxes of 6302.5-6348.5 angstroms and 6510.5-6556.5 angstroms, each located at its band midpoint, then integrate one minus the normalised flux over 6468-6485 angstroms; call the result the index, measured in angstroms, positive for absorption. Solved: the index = 0.44 angstroms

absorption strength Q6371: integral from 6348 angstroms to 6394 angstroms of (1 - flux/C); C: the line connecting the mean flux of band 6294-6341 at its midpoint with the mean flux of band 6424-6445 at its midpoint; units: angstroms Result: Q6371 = -1.0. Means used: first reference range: 5.02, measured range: 5.13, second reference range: 5.02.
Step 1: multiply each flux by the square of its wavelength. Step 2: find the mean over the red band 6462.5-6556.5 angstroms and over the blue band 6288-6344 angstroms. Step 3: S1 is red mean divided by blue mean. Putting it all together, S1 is 1.08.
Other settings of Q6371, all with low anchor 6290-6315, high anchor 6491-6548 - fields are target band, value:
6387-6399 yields -0.1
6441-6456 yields -0.2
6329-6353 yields -0.6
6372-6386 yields -0.6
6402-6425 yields -0.4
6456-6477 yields -0.2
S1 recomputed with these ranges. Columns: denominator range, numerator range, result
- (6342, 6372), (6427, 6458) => 1.03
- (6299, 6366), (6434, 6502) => 1.04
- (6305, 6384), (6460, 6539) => 1.05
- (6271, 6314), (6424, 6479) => 1.07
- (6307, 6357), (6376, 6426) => 1.03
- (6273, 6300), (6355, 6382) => 1.03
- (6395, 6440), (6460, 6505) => 1.00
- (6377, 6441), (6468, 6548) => 1.04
